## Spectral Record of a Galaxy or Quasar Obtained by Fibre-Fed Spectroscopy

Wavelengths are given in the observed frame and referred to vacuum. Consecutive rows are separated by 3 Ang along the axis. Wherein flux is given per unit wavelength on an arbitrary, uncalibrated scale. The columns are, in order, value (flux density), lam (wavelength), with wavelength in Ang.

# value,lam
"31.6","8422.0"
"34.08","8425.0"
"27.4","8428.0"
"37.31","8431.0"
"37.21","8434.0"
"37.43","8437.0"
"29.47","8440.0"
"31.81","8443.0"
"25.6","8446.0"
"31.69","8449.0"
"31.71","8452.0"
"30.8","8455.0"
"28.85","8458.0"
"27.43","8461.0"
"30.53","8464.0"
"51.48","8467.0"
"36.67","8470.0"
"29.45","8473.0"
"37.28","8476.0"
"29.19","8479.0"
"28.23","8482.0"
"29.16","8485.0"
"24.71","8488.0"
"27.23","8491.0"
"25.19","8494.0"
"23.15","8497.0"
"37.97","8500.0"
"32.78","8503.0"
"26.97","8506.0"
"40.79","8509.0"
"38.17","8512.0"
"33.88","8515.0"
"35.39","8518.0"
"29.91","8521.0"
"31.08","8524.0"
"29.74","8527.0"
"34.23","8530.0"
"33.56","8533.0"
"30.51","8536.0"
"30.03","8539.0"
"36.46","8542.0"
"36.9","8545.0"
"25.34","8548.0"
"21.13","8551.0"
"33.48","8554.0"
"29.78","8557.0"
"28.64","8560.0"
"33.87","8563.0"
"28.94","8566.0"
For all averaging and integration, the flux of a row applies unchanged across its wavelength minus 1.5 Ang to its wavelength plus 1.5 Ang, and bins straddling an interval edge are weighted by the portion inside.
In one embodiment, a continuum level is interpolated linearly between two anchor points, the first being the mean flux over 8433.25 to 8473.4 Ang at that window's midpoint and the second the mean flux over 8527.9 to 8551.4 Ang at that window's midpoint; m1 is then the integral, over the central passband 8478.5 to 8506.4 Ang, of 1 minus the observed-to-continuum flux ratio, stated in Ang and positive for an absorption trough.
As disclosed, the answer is 3.2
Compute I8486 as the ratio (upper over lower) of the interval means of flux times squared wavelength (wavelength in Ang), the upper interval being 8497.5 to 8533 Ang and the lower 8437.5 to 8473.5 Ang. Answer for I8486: 1.05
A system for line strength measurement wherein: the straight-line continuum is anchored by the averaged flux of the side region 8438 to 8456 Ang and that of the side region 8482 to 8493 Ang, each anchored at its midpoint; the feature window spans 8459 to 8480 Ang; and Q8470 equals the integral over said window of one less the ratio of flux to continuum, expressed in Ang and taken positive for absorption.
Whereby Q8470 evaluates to -4.4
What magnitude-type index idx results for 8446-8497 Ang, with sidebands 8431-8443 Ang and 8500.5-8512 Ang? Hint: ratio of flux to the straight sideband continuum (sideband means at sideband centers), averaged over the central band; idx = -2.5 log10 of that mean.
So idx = 0.13 mag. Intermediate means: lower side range 34.7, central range 30.8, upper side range 34.5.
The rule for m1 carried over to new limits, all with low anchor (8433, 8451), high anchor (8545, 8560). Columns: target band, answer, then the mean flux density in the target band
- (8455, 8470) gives -1.5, 34.4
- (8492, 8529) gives -2.7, 32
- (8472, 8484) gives 0.0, 31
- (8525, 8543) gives -2.0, 32.3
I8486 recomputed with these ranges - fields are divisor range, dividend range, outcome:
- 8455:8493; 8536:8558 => 0.98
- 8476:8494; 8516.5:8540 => 1.14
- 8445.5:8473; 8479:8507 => 0.87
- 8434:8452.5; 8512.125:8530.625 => 1.05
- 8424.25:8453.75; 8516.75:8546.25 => 1.04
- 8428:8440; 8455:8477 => 0.98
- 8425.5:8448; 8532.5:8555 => 0.97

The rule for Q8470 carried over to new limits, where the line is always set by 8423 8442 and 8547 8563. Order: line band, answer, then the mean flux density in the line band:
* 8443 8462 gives 1.87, 29.6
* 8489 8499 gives 1.68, 25.8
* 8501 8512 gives -1.41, 34.4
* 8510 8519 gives -1.79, 36.1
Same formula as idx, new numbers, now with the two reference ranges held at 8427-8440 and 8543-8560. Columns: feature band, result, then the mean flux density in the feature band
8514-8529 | -0.04 mag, 32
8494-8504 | 0.05 mag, 30.3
